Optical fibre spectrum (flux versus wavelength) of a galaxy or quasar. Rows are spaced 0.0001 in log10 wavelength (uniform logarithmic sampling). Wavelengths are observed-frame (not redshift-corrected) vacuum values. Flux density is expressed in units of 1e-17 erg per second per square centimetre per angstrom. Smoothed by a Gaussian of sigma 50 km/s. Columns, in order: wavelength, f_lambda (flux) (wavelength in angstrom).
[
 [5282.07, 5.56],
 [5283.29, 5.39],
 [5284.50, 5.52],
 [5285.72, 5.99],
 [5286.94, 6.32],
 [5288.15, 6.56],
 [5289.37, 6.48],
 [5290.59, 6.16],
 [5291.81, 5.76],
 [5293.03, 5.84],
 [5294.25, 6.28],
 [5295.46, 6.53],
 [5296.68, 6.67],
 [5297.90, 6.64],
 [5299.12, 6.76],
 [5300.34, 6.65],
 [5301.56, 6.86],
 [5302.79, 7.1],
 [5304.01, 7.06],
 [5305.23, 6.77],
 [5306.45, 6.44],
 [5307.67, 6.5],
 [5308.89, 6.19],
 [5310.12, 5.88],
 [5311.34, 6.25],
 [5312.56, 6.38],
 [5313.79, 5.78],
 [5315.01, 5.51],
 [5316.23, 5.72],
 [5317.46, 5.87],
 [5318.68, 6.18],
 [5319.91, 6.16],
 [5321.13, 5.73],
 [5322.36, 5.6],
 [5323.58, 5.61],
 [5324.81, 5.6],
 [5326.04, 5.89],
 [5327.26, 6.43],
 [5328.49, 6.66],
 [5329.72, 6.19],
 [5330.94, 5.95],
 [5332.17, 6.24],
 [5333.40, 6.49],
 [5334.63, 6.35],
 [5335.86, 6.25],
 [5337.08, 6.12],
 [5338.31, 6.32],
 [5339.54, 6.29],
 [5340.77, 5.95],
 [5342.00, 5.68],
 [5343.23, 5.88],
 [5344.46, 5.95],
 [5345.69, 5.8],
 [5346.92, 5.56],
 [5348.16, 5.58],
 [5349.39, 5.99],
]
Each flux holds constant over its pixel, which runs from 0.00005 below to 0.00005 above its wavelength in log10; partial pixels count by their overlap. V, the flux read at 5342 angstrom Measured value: 5.68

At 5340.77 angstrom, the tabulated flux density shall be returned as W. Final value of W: 5.95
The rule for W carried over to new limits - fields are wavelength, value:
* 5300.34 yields 6.65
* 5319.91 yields 6.16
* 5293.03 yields 5.84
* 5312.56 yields 6.38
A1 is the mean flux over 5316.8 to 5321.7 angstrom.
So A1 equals 5.98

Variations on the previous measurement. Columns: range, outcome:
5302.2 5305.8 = 6.98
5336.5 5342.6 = 6.07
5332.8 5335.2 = 6.42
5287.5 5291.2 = 6.4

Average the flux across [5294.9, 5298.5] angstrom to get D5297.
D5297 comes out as 6.61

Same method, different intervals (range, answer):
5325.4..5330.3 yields 6.29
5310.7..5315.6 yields 5.99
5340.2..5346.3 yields 5.85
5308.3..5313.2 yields 6.16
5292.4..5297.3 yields 6.34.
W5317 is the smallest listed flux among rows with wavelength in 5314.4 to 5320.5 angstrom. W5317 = 5.51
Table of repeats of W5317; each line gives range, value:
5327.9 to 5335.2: 5.95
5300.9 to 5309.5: 6.19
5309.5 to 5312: 5.88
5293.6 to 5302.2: 6.28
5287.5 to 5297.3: 5.76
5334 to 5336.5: 6.25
